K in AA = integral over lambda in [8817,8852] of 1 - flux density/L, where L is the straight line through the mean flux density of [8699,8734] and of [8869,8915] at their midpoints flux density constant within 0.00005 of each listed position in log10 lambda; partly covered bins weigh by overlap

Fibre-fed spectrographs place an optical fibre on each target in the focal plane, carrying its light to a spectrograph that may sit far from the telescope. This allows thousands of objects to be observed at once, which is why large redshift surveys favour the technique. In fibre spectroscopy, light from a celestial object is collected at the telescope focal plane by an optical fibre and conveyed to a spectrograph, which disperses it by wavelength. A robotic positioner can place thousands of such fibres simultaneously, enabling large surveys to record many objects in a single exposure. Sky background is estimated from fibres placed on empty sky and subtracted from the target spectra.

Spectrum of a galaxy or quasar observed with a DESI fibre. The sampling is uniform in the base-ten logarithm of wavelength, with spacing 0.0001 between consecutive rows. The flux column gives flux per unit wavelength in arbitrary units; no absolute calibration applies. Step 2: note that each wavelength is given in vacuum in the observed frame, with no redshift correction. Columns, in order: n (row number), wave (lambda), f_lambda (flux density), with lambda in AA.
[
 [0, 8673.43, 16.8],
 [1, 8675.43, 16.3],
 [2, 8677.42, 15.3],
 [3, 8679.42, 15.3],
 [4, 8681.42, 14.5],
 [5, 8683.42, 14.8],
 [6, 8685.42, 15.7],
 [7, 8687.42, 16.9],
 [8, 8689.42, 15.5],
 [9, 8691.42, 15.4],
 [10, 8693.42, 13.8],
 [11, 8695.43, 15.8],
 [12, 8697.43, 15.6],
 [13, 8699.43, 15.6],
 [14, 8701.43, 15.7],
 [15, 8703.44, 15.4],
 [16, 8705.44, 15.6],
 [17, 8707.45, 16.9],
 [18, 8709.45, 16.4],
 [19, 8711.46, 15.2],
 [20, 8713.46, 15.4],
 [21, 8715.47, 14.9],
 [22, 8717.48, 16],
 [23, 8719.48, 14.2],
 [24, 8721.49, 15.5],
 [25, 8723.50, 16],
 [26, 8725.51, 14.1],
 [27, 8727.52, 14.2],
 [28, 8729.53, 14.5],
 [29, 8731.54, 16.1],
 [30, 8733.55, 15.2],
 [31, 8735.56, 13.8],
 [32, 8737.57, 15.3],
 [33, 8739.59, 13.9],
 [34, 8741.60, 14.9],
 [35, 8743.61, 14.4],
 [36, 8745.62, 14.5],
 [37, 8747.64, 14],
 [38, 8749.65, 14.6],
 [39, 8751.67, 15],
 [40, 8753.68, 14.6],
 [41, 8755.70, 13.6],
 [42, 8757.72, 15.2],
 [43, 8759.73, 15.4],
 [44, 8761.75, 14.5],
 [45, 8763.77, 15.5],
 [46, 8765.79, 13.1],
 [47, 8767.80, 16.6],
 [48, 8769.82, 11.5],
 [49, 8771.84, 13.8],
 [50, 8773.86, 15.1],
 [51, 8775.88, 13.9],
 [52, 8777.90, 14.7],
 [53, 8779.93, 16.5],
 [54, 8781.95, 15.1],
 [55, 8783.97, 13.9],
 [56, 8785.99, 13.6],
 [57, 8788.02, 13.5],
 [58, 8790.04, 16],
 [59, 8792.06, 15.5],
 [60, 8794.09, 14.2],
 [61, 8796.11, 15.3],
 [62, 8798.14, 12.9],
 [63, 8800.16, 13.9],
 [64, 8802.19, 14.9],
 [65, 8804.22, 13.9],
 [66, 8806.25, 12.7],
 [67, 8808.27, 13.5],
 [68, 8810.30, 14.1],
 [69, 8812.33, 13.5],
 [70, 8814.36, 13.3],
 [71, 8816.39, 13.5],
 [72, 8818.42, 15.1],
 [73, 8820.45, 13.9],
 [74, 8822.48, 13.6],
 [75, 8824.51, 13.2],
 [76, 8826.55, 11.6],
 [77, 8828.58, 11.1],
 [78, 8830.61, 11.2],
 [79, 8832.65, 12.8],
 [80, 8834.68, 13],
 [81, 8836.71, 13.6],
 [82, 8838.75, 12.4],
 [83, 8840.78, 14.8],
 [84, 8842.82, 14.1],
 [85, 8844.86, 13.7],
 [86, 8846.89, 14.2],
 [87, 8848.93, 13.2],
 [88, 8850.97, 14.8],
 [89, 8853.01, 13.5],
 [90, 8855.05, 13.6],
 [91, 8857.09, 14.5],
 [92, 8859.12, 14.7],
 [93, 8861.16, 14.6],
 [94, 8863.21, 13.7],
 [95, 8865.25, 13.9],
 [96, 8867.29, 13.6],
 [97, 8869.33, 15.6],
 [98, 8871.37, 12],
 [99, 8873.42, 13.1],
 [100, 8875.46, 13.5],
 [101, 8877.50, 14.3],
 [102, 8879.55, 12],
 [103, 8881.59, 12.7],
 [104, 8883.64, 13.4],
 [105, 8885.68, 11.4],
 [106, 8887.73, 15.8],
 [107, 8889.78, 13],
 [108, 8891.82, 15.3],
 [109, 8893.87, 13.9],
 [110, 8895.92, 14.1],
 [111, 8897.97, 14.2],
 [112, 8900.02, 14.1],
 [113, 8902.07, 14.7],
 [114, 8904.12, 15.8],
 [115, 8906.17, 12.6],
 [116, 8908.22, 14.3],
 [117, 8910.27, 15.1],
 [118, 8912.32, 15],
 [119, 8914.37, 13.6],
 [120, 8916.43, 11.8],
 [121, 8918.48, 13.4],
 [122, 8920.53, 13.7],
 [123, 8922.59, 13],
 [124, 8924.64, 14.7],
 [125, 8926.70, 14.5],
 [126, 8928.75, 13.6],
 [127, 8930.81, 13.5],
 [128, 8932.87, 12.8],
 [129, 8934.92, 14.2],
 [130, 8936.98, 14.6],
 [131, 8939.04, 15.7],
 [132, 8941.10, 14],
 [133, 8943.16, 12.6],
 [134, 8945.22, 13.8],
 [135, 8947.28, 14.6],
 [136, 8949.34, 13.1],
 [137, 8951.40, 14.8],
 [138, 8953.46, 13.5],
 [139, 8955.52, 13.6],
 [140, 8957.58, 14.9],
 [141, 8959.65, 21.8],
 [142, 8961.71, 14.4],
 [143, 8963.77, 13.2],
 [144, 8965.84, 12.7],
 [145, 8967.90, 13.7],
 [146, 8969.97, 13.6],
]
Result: 2.6 AA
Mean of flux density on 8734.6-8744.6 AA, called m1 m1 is 14.5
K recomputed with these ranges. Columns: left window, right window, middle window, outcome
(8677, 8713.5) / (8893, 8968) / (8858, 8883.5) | 1.5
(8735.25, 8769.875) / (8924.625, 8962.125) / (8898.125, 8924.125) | 0.9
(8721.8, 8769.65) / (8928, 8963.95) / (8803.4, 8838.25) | 3.5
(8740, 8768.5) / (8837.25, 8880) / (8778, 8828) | 0.9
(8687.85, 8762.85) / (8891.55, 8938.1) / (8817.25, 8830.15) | 1.3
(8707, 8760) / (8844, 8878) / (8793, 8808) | 0.5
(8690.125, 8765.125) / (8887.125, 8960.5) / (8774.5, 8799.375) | 0.3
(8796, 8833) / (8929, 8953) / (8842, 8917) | -1.3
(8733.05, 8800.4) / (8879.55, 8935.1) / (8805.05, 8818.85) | 0.7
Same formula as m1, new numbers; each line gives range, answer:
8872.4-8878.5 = 13.6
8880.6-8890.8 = 13.3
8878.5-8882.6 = 12.4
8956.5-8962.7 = 17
